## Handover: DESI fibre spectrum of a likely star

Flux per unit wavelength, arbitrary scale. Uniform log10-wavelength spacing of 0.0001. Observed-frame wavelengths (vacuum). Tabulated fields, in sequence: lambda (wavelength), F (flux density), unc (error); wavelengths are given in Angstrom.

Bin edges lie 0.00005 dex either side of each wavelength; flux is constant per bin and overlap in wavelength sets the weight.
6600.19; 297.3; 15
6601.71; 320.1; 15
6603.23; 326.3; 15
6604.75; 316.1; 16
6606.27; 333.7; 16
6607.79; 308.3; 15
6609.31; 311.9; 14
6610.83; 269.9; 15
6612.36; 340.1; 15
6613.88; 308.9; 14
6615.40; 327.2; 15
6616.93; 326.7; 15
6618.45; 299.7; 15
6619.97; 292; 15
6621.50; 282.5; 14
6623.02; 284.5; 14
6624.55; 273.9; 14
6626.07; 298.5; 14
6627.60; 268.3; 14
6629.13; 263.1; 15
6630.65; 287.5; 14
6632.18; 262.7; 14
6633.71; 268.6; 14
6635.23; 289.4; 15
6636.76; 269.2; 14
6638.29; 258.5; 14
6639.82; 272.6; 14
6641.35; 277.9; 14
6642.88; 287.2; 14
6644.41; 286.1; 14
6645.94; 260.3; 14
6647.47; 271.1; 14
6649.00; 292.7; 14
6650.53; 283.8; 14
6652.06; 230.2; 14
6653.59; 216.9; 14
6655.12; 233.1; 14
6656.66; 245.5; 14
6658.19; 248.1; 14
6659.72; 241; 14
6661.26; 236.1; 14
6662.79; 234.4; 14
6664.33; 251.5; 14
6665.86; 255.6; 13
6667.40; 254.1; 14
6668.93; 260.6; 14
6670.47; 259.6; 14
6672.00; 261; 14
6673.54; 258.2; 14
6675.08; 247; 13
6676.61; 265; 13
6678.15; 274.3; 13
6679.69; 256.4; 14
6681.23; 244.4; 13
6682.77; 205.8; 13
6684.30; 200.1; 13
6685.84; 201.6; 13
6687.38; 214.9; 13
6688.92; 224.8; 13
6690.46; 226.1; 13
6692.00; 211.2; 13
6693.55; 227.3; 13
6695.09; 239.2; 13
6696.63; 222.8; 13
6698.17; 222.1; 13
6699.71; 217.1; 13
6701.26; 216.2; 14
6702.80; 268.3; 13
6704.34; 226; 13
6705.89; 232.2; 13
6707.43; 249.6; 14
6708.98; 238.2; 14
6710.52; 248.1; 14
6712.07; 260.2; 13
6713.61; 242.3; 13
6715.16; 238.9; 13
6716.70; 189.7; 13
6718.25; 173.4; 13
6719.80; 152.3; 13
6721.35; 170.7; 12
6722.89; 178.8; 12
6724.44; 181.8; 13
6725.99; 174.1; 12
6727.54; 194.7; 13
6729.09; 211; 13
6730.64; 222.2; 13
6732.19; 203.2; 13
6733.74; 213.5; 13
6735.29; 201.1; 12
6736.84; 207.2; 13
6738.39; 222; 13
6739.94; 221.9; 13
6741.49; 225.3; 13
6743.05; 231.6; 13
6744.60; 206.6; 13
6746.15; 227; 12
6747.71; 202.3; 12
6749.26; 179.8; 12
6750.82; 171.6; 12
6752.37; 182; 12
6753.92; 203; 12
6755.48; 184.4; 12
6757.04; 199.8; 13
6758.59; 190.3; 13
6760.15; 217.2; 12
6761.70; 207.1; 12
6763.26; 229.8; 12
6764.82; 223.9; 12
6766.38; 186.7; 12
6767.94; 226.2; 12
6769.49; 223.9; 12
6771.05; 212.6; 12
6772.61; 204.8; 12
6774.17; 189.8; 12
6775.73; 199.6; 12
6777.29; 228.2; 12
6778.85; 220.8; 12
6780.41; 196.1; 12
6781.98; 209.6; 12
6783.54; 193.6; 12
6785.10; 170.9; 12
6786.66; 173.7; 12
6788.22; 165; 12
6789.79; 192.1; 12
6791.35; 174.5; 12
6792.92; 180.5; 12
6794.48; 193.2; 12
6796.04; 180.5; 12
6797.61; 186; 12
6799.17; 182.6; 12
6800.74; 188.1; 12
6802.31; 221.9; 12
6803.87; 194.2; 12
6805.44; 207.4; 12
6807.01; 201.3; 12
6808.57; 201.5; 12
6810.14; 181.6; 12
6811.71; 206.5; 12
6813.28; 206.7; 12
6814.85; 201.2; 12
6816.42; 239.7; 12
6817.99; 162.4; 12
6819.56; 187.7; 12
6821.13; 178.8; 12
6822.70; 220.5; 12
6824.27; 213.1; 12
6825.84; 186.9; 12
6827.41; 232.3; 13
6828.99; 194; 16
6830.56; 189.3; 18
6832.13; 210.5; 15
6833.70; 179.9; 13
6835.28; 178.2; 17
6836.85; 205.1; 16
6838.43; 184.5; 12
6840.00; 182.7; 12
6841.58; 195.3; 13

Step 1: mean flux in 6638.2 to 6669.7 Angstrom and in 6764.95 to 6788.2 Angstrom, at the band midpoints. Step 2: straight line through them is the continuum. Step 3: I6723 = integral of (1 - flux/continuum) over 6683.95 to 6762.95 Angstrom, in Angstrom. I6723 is 5.0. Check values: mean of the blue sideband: 257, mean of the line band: 211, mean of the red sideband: 202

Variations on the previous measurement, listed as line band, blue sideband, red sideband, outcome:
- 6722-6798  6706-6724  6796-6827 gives 2.12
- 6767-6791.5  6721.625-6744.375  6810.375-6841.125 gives 0.27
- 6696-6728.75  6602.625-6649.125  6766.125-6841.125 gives 4.18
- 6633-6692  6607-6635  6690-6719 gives 2.32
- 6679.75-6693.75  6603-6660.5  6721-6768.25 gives 1.40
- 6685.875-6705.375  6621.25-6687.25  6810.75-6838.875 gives 1.44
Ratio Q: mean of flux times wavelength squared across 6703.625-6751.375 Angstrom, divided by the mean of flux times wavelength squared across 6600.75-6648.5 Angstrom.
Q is 0.74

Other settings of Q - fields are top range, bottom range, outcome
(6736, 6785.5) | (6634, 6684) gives 0.83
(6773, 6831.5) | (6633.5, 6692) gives 0.81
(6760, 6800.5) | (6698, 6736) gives 0.95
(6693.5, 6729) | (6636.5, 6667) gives 0.85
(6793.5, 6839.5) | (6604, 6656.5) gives 0.73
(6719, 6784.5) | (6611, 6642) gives 0.73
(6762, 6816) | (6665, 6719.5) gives 0.87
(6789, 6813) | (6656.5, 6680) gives 0.79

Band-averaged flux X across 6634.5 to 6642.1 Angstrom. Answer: 273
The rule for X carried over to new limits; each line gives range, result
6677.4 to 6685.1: 236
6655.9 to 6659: 247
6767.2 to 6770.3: 225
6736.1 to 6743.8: 222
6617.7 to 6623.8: 290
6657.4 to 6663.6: 240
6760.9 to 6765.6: 220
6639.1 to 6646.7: 277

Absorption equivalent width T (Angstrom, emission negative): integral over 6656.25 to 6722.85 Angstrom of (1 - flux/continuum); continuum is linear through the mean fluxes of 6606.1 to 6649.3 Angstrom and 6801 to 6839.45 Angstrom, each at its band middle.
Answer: 7.1 Angstrom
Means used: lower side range 288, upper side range 199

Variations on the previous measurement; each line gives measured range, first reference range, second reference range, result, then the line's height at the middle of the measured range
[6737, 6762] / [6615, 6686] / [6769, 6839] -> 1.80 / 220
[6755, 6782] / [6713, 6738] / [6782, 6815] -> -2.11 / 194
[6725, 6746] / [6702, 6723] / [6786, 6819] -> 0.26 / 213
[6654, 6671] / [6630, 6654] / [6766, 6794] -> 0.85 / 260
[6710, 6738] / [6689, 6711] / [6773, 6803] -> 2.19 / 221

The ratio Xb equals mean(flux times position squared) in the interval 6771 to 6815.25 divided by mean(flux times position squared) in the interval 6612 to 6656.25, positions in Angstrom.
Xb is 0.73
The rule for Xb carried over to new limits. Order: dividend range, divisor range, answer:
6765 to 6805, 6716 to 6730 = 1.10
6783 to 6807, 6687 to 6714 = 0.83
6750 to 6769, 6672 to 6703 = 0.89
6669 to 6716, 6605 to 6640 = 0.83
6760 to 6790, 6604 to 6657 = 0.75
